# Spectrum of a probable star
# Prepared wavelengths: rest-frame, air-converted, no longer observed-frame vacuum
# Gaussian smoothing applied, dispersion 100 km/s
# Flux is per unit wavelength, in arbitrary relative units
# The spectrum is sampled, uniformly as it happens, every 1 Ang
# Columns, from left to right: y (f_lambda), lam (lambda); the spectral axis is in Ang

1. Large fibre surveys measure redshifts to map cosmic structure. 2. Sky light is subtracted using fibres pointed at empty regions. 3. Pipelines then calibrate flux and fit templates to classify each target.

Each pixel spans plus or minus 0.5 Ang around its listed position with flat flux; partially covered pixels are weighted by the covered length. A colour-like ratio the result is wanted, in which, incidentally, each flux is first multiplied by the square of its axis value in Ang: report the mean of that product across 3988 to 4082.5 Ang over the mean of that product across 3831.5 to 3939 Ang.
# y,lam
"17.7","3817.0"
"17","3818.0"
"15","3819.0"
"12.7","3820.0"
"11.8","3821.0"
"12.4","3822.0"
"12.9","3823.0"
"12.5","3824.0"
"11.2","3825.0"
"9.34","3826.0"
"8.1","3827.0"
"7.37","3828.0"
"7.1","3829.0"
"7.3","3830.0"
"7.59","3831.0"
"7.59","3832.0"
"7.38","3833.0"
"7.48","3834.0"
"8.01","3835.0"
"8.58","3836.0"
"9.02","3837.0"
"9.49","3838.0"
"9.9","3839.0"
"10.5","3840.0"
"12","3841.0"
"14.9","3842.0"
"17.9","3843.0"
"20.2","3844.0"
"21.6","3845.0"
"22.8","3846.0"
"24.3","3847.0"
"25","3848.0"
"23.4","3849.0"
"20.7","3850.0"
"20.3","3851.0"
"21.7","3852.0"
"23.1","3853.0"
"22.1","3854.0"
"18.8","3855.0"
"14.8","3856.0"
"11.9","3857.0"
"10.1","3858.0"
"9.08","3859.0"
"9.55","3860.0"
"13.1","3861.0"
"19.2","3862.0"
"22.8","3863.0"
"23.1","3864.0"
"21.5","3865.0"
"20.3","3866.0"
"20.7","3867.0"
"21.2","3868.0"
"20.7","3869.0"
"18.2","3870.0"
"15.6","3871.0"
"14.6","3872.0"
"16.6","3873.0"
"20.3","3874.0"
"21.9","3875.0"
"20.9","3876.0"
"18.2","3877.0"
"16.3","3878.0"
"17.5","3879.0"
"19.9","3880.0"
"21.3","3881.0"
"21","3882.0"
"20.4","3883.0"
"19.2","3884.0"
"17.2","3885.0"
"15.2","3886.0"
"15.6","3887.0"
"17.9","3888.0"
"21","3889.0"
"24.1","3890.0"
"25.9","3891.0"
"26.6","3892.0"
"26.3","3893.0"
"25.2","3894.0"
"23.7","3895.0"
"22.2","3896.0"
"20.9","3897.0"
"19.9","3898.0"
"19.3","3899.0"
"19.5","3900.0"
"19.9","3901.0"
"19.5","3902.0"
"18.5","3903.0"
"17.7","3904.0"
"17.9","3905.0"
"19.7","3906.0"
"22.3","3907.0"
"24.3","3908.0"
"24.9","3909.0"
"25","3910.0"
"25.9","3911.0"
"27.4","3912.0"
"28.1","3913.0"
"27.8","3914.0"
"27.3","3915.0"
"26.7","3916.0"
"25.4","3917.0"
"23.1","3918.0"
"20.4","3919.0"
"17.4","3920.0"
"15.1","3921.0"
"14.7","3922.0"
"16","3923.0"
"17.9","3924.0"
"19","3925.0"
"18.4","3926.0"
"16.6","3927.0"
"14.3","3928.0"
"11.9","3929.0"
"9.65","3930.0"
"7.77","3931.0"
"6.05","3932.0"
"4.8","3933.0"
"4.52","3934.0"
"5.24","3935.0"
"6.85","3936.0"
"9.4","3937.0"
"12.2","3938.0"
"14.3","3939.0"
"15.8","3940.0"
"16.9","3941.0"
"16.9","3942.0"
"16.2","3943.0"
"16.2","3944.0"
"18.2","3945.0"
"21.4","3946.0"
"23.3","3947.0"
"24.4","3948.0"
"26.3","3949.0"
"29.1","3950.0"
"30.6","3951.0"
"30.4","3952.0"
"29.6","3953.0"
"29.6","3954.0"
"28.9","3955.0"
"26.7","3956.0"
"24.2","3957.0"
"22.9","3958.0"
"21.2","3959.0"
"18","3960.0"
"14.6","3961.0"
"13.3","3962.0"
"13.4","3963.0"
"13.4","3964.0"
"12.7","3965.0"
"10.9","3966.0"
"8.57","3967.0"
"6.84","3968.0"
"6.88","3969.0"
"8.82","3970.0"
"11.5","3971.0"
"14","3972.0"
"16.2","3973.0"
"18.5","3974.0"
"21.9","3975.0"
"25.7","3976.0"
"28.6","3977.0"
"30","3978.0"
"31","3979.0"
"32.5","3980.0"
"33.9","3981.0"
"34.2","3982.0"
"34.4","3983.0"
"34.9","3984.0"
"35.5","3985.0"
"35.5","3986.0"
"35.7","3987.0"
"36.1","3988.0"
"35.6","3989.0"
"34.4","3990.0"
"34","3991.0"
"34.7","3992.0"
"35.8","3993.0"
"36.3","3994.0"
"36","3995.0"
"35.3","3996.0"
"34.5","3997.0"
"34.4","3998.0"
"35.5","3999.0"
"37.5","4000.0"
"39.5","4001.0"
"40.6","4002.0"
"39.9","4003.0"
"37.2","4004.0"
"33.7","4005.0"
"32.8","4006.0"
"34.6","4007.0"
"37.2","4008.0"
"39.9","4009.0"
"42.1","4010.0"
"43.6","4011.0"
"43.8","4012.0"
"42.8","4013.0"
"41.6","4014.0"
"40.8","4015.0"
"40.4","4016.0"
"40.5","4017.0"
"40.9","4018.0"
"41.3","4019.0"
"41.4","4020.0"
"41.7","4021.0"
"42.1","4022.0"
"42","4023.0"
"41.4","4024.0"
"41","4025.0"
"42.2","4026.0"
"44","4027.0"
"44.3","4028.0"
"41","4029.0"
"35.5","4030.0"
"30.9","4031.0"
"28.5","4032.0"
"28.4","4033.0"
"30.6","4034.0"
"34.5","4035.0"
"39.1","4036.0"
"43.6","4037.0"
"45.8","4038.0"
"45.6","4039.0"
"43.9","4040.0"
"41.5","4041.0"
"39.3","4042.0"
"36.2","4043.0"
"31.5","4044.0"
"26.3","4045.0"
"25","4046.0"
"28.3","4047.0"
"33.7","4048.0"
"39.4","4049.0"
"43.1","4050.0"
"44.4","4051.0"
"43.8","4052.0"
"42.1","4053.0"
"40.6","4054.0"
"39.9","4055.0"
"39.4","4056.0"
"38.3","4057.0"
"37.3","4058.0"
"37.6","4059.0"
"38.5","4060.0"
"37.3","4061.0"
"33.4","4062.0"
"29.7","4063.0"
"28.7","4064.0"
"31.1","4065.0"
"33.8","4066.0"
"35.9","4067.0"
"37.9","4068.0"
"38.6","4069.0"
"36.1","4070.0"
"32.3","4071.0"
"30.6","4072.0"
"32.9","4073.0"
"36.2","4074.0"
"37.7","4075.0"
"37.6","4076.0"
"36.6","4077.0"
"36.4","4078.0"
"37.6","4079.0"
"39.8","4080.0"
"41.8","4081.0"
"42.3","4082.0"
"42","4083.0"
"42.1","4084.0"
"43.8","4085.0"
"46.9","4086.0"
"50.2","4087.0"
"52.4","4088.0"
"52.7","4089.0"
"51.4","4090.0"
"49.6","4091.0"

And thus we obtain 2.3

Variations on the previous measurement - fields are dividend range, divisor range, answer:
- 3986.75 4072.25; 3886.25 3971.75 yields 2.10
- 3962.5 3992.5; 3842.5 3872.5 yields 1.37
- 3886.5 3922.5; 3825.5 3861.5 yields 1.64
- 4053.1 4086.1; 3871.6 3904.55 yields 2.03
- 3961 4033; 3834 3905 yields 1.86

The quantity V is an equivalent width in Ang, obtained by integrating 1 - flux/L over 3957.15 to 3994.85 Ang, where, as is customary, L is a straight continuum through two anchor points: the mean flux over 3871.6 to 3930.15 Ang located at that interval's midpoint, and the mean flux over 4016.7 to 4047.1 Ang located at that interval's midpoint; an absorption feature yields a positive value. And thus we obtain 8.3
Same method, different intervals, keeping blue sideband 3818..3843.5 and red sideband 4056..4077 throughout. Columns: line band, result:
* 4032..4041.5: -1.9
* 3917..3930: 2.0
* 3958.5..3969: 4.9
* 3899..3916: -3.9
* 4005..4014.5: -3.3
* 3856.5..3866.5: -1.7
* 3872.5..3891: -4.1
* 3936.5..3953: 1.6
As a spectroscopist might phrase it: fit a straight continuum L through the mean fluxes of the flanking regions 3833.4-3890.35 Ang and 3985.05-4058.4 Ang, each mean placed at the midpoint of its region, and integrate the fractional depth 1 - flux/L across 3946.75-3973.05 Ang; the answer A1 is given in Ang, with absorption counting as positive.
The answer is 9.4 Ang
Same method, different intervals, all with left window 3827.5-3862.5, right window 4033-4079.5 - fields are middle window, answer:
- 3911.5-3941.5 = 8.73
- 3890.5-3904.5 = -1.36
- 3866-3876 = -1.12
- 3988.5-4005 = -3.18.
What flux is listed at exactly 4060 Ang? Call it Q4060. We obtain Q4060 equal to 38.5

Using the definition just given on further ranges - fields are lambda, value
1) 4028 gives 44.3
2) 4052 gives 43.8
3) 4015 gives 40.8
